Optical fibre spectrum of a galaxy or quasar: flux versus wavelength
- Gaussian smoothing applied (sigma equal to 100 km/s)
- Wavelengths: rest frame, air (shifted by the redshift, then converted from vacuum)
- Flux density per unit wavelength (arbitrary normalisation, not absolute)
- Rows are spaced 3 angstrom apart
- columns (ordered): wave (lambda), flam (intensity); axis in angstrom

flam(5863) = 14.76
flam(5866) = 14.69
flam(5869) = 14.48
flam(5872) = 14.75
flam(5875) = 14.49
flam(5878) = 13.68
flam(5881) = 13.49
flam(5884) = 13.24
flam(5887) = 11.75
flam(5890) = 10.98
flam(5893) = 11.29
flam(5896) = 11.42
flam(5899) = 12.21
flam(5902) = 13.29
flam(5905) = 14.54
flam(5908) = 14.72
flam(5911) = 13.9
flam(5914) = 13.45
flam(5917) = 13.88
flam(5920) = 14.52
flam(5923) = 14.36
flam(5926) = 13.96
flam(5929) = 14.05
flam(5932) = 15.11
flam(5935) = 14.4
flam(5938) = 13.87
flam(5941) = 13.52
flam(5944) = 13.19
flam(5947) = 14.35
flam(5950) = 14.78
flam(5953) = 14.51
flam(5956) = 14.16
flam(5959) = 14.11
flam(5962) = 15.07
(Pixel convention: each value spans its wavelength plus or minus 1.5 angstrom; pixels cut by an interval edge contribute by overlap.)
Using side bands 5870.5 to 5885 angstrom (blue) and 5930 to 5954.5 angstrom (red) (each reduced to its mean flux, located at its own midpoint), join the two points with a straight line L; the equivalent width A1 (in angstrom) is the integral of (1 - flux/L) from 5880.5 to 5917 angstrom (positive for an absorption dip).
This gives 3.01 angstrom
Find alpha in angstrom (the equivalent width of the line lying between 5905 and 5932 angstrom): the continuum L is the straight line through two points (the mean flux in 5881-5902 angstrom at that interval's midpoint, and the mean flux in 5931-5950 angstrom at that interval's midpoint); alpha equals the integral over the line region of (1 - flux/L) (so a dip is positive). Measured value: -2.1 angstrom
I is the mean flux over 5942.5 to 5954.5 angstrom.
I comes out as 14.2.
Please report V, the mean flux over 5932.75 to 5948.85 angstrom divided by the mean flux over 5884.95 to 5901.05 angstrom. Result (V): 1.2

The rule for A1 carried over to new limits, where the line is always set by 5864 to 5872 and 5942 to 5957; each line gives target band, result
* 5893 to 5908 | 1.6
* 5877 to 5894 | 2.5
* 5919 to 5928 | 0.0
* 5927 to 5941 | 0.0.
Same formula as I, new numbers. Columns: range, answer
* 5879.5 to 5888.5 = 12.8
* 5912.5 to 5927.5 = 14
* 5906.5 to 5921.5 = 14.1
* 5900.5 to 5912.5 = 14.1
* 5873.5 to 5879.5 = 14.1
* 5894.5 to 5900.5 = 11.8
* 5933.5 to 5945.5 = 13.7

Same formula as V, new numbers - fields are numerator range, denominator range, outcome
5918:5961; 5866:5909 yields 1.08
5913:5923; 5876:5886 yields 1.04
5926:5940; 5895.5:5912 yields 1.06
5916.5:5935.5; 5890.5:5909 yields 1.12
